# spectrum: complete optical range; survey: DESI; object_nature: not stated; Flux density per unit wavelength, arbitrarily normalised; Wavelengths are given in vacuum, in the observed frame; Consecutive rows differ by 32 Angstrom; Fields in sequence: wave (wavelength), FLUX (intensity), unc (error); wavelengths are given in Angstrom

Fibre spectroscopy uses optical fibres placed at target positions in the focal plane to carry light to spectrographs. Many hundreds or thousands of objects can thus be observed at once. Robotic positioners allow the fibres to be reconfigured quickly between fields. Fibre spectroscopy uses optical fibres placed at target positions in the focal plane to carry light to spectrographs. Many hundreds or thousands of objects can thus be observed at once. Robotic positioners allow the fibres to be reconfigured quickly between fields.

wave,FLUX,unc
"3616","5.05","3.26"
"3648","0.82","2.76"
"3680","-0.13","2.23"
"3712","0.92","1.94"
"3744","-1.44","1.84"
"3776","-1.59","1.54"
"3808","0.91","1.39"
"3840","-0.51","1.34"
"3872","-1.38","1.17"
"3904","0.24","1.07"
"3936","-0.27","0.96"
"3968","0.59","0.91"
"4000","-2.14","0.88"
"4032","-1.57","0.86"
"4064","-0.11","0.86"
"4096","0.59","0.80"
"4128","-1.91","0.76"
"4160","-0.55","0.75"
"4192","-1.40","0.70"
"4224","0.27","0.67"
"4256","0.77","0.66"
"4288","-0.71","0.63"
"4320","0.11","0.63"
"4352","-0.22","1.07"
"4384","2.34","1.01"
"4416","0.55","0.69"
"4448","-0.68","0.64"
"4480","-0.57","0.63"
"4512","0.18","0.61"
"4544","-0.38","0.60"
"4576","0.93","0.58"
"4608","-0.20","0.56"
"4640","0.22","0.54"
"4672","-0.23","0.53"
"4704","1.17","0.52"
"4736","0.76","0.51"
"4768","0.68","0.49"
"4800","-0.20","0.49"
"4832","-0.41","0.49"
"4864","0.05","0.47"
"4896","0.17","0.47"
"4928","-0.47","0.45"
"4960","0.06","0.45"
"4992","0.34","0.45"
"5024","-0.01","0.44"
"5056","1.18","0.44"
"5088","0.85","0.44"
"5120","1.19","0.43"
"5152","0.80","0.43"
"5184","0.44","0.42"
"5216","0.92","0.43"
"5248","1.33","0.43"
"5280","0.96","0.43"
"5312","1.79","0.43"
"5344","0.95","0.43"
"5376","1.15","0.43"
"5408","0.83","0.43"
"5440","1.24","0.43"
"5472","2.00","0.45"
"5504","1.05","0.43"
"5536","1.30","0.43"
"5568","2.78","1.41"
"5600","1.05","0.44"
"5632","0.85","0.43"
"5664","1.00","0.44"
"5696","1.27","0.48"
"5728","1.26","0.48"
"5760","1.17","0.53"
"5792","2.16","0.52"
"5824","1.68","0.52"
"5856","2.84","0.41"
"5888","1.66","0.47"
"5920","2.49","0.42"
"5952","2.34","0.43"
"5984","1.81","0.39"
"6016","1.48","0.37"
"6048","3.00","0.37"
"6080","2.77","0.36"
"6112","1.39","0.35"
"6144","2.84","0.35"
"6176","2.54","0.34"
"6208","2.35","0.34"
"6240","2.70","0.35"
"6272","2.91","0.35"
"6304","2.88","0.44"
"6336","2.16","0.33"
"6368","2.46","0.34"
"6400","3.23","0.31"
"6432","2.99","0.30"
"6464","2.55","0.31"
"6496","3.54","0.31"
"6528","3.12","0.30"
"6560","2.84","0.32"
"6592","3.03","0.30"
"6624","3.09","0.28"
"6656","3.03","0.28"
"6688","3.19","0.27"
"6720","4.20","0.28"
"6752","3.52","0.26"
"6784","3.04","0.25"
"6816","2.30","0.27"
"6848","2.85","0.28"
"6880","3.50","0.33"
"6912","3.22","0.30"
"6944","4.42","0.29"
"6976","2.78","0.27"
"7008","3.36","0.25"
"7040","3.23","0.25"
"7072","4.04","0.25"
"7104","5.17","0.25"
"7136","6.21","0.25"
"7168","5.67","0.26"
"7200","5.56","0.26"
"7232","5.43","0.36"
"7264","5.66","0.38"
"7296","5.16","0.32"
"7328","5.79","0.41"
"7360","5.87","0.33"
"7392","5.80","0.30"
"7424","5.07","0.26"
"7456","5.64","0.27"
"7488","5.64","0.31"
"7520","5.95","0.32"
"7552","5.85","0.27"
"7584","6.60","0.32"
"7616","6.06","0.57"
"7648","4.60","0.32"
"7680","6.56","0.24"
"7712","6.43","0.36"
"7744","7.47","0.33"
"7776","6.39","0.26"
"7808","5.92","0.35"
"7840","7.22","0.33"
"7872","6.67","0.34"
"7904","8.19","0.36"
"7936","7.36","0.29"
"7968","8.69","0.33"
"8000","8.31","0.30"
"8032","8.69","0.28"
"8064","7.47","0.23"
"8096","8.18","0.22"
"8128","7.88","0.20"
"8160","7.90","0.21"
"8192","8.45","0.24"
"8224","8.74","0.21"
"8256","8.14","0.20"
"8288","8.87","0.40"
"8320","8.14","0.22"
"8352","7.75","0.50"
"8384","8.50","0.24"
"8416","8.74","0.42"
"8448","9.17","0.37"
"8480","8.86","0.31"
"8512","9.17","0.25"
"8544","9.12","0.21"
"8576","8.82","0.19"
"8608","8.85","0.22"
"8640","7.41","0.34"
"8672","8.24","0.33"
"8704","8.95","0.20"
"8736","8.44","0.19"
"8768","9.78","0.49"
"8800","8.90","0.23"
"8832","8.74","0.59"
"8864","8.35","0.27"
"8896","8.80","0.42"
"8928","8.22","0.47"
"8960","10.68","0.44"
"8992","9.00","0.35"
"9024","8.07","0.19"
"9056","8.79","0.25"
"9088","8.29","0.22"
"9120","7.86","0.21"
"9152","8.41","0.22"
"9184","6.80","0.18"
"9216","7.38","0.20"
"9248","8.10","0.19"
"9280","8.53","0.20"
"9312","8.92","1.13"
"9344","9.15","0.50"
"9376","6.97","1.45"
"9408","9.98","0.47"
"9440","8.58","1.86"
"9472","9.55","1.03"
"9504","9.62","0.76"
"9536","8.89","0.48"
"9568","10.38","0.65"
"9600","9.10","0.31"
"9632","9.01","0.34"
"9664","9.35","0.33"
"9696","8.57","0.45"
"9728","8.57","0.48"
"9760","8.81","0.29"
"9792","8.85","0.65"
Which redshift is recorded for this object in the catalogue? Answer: 0.777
